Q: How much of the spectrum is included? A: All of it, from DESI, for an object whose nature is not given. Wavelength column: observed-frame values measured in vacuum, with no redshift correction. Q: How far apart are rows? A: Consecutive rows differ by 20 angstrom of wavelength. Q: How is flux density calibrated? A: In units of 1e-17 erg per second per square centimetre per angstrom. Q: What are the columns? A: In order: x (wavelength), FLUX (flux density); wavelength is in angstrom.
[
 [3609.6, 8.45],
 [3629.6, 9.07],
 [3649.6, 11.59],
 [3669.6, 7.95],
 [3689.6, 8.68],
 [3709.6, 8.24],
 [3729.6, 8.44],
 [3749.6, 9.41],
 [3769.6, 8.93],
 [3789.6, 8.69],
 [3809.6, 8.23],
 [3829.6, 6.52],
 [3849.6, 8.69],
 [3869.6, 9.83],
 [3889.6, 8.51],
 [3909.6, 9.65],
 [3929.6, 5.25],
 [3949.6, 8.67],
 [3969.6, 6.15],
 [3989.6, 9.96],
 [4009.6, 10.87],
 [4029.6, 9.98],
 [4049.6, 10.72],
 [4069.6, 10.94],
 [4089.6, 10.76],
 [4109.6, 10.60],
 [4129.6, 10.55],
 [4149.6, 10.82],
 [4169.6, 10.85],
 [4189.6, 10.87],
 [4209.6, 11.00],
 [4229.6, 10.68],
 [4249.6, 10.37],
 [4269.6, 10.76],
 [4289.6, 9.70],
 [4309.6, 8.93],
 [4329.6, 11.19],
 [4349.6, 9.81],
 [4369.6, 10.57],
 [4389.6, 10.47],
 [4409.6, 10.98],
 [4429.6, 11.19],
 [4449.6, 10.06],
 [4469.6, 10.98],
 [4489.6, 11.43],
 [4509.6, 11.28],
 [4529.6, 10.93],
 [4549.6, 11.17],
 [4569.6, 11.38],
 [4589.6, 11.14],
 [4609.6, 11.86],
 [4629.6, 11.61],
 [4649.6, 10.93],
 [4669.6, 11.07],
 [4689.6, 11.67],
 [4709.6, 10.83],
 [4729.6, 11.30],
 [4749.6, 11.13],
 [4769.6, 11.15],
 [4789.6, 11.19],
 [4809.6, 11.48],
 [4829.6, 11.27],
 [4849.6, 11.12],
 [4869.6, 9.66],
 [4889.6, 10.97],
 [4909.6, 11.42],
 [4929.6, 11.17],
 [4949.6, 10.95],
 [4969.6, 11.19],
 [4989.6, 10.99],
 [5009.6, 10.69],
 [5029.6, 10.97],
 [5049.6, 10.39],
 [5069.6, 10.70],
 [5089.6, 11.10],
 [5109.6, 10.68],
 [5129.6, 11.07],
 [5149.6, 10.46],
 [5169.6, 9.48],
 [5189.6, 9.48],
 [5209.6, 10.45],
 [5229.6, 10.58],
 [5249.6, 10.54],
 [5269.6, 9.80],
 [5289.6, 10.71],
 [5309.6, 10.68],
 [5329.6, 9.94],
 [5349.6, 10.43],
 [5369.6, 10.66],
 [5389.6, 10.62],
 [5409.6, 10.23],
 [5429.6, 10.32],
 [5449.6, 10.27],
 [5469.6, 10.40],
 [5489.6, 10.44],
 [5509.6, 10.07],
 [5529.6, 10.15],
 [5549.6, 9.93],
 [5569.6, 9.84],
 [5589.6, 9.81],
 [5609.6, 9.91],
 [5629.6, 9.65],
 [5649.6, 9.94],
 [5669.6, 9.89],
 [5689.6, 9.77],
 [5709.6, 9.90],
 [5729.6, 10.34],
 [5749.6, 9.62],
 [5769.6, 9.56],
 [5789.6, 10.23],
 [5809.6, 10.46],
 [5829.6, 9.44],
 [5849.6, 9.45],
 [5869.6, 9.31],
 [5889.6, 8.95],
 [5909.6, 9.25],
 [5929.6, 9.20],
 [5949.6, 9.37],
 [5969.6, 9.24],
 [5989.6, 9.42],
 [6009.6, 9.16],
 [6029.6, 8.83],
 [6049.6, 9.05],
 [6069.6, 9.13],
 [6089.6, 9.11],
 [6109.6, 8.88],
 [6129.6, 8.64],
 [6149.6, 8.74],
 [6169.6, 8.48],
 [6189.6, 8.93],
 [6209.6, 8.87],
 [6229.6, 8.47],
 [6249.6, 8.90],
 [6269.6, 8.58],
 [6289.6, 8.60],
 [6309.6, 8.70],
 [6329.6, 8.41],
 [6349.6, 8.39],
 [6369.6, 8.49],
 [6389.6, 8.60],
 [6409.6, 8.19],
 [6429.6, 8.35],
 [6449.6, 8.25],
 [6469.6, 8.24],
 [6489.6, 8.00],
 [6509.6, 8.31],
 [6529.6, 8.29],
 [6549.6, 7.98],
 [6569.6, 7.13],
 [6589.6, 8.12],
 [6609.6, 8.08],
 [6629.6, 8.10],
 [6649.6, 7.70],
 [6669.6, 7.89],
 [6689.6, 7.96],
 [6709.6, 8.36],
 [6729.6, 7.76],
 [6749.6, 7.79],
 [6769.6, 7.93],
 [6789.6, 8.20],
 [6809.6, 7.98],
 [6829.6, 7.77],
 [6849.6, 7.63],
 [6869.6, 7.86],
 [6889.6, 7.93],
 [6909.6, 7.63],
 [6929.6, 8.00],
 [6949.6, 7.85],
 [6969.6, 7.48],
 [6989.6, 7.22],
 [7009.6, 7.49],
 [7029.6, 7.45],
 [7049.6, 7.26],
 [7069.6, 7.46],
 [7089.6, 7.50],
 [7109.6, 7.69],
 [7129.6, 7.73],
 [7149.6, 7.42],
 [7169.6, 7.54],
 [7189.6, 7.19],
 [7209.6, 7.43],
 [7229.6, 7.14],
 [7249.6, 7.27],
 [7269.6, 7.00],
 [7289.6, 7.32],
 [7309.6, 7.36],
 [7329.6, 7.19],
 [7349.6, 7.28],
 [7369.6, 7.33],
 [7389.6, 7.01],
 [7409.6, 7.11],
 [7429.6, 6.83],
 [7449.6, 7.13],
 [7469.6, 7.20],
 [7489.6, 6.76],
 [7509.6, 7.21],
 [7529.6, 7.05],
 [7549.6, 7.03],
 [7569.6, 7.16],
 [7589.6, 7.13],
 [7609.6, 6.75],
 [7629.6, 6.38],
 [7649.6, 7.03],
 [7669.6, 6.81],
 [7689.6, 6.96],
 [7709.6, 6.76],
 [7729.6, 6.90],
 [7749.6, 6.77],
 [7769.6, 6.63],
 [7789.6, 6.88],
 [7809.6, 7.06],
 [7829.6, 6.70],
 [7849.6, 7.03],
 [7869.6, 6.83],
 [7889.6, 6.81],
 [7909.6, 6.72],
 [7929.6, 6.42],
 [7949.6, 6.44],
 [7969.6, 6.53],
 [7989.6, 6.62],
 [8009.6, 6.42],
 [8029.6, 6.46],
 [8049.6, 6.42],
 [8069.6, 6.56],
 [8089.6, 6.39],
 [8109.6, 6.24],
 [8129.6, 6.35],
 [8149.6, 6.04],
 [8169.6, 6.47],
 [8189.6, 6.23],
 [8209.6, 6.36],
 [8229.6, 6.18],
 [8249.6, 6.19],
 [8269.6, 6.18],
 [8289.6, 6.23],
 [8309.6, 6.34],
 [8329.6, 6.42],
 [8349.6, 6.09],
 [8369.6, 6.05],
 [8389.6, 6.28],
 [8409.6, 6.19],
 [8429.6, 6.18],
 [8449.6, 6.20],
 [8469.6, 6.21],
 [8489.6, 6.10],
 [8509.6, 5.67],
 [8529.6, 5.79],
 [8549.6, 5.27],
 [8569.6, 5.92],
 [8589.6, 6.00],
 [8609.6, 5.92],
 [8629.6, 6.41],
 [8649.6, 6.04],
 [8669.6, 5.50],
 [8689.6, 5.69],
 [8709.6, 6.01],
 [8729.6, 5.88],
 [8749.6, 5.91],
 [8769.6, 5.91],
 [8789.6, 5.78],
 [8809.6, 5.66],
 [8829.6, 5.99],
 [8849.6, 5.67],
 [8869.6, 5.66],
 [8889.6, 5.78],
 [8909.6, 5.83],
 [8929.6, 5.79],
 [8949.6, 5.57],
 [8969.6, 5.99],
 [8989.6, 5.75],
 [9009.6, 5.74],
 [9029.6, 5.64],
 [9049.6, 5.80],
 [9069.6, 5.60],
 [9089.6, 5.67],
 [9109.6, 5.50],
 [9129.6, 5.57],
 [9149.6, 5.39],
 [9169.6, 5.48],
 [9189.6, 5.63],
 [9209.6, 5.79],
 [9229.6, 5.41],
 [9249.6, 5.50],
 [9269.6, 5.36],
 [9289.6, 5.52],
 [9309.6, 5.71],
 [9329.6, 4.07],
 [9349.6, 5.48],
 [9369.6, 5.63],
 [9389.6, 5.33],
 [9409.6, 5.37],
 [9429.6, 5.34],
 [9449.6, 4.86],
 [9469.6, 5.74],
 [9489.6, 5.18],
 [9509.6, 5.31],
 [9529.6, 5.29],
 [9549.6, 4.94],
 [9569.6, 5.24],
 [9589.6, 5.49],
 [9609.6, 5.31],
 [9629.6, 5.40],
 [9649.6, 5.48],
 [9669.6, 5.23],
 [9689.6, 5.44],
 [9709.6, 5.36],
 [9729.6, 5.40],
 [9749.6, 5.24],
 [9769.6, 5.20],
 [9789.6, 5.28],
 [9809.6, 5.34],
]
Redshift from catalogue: 0.00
